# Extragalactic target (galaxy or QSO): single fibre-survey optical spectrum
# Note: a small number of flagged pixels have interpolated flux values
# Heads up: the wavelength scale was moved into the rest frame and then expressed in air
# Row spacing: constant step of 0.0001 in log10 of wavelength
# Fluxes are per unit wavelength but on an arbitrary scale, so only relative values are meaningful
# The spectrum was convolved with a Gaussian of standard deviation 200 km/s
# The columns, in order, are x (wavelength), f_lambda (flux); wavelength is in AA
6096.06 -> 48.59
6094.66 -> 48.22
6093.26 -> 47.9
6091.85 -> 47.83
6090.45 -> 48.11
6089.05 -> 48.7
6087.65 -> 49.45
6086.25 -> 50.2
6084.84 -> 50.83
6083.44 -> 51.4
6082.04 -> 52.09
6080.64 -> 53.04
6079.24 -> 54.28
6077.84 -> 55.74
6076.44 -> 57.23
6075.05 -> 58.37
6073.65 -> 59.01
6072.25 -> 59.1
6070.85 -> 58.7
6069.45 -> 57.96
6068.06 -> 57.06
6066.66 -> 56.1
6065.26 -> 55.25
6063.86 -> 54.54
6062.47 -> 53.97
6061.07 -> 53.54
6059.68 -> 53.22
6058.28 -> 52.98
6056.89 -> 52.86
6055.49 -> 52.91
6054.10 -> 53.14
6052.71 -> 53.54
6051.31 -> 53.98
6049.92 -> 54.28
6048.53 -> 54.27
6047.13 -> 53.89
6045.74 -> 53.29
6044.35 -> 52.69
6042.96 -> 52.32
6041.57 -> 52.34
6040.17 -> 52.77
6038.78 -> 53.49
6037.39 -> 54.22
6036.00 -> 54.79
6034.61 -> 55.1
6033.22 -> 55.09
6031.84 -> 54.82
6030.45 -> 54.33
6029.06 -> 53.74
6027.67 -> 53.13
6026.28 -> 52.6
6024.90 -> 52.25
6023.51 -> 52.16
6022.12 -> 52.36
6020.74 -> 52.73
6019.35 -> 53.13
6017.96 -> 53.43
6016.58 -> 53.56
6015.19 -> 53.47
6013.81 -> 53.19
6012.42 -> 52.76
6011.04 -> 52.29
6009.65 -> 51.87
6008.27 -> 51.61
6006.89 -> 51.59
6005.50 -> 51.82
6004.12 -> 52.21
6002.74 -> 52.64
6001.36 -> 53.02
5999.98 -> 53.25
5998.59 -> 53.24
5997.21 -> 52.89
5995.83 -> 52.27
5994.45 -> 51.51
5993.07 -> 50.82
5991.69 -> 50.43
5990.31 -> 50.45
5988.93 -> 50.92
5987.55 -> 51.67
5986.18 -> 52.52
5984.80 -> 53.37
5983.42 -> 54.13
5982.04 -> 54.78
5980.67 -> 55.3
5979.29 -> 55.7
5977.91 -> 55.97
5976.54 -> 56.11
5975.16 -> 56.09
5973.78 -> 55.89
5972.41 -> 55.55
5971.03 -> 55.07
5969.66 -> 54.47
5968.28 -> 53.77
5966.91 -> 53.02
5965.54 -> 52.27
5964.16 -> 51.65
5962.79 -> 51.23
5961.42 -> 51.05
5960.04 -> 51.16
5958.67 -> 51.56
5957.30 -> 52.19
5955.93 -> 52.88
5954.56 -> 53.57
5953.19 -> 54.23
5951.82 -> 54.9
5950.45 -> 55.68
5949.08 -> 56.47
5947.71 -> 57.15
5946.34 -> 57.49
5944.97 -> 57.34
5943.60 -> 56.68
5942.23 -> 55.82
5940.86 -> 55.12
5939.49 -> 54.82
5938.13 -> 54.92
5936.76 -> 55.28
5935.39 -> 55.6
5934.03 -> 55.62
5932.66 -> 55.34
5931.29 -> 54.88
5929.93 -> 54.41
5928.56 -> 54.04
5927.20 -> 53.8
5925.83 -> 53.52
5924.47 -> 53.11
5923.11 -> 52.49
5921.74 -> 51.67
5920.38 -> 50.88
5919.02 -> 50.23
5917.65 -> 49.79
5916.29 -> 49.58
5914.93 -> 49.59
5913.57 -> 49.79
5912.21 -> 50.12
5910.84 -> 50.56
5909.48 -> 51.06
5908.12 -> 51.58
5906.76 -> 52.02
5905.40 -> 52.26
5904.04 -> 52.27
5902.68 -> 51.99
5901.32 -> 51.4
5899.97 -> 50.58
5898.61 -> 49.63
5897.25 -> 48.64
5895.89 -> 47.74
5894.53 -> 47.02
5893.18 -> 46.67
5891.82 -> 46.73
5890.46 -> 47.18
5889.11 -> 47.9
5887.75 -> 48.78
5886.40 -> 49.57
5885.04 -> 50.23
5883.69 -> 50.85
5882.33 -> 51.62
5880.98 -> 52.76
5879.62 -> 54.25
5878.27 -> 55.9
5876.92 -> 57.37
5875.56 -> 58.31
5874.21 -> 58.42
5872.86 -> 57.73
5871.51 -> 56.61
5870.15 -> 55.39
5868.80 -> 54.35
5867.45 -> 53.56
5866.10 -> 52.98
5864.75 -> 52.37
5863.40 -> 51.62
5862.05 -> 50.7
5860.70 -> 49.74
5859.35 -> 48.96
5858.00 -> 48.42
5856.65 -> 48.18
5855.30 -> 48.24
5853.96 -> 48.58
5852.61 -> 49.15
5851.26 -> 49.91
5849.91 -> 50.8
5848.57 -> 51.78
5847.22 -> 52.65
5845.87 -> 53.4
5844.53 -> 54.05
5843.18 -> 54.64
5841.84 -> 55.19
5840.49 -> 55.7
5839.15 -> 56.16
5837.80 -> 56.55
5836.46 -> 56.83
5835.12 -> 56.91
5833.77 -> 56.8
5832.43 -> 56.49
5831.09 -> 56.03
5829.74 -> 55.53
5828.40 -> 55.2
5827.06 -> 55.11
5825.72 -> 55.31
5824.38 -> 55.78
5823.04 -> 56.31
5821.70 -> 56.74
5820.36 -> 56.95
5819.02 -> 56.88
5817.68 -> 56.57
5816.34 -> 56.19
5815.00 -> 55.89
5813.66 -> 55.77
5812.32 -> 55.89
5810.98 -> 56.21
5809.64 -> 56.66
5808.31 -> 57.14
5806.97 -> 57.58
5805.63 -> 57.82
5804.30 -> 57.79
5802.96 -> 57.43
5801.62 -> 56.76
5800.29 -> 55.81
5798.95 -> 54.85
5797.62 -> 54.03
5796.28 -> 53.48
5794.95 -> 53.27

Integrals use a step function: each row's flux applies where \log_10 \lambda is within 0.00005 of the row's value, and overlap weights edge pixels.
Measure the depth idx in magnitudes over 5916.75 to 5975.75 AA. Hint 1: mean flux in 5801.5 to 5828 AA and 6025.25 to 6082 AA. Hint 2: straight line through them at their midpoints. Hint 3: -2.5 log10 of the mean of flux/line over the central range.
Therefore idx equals 0.029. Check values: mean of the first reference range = 56.5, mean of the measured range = 54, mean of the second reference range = 54.6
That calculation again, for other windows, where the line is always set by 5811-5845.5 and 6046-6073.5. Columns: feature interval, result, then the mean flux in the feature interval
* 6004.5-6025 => 0.05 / 52.5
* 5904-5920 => 0.10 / 50.7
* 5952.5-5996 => 0.04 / 53.2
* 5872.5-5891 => 0.06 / 52.9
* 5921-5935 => 0.03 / 53.9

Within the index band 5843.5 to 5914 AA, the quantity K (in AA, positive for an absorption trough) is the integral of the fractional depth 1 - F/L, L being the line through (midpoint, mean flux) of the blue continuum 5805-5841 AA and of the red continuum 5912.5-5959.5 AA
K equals 4.7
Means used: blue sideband 56.3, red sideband 53.8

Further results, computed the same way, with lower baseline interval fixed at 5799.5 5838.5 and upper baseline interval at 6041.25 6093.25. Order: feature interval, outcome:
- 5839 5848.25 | 0.30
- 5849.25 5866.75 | 1.88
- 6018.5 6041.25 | 0.24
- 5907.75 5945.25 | 1.45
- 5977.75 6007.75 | 1.00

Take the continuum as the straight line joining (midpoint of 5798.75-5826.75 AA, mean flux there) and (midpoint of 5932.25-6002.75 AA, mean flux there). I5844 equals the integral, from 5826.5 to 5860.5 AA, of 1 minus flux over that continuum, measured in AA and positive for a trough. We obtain 1.7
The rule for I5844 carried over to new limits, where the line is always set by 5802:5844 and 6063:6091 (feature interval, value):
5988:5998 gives 0.67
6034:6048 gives 0.30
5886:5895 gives 1.32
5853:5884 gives 1.70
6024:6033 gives 0.20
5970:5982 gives -0.10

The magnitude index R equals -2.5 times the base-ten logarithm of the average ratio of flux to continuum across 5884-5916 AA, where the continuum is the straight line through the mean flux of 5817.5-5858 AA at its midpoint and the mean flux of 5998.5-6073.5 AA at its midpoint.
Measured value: 0.090 mag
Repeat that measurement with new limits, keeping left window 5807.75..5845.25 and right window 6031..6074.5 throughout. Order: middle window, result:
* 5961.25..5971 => 0.05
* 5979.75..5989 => 0.03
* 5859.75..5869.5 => 0.07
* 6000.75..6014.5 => 0.05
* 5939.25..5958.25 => 0.00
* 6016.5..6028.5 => 0.04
